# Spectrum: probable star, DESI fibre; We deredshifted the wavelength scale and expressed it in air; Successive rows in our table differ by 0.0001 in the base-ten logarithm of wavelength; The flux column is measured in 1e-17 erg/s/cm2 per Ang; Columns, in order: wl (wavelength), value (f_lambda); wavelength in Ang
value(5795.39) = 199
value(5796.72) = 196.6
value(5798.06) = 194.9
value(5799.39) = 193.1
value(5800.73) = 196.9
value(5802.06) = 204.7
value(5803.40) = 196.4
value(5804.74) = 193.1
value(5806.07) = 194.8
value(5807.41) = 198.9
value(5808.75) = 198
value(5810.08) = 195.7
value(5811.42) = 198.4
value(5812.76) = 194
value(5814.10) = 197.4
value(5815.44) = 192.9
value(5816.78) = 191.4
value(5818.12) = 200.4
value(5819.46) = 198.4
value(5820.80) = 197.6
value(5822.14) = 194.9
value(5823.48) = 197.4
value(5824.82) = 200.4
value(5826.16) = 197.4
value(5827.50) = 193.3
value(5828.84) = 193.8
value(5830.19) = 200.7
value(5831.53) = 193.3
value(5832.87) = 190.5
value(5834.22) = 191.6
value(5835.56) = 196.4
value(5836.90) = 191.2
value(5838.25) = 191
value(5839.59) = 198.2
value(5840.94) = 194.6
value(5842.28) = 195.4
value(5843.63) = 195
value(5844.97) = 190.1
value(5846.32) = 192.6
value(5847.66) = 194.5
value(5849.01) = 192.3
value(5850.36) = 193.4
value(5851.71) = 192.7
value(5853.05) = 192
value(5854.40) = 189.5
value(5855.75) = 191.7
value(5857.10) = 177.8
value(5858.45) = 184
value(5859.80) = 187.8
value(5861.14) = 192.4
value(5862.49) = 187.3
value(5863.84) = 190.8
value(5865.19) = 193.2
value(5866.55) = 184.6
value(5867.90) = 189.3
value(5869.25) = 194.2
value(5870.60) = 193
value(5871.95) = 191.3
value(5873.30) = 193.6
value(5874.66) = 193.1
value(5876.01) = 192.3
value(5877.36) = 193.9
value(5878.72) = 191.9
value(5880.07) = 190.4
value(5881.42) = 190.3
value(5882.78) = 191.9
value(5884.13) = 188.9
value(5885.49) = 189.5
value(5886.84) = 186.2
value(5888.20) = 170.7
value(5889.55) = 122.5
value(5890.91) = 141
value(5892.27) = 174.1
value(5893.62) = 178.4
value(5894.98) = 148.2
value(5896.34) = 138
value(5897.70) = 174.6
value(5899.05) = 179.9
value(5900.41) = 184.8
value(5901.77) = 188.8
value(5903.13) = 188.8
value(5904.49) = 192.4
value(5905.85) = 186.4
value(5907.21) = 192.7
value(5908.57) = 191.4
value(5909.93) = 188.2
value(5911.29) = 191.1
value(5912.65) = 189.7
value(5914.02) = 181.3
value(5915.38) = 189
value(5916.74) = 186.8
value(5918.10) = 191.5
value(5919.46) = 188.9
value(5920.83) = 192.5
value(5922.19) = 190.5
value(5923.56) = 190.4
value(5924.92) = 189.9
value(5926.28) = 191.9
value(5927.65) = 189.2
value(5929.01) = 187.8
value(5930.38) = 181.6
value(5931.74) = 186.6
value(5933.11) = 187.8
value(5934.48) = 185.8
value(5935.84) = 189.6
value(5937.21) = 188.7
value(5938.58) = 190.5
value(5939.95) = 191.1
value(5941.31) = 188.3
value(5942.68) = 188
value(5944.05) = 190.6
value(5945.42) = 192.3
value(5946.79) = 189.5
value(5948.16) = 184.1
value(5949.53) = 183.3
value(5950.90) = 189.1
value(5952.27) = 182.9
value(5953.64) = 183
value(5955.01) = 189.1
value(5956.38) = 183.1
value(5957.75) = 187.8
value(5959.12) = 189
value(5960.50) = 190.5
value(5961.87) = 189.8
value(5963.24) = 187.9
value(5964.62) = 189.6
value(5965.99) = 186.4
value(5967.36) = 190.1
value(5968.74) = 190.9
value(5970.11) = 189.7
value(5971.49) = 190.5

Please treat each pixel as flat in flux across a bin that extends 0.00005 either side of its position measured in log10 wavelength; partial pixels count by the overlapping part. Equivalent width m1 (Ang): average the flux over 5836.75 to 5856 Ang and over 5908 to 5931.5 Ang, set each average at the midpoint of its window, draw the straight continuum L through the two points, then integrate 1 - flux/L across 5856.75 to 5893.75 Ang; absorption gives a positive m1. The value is 1.39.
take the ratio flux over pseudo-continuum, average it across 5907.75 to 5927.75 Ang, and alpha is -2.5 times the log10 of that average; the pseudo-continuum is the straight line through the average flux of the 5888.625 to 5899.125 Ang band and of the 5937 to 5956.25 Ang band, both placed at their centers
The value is -0.12 mag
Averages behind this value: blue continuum 156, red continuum 188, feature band 189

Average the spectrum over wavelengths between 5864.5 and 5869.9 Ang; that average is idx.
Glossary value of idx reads 190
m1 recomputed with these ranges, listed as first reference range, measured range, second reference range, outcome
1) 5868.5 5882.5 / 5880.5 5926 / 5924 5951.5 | 2.3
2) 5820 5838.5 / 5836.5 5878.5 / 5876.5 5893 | -1.2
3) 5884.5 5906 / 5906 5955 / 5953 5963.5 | -2.2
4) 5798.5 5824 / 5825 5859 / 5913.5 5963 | 0.3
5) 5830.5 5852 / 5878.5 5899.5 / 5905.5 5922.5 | 2.1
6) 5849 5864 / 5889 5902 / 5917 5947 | 1.8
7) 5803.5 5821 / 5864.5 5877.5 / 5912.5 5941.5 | 0.0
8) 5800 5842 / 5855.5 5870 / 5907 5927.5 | 0.4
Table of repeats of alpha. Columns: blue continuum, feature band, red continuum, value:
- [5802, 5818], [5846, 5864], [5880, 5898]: -0.05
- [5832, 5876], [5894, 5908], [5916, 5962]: 0.07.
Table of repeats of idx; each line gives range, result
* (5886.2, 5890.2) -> 160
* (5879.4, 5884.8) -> 190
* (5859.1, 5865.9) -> 190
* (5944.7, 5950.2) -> 187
